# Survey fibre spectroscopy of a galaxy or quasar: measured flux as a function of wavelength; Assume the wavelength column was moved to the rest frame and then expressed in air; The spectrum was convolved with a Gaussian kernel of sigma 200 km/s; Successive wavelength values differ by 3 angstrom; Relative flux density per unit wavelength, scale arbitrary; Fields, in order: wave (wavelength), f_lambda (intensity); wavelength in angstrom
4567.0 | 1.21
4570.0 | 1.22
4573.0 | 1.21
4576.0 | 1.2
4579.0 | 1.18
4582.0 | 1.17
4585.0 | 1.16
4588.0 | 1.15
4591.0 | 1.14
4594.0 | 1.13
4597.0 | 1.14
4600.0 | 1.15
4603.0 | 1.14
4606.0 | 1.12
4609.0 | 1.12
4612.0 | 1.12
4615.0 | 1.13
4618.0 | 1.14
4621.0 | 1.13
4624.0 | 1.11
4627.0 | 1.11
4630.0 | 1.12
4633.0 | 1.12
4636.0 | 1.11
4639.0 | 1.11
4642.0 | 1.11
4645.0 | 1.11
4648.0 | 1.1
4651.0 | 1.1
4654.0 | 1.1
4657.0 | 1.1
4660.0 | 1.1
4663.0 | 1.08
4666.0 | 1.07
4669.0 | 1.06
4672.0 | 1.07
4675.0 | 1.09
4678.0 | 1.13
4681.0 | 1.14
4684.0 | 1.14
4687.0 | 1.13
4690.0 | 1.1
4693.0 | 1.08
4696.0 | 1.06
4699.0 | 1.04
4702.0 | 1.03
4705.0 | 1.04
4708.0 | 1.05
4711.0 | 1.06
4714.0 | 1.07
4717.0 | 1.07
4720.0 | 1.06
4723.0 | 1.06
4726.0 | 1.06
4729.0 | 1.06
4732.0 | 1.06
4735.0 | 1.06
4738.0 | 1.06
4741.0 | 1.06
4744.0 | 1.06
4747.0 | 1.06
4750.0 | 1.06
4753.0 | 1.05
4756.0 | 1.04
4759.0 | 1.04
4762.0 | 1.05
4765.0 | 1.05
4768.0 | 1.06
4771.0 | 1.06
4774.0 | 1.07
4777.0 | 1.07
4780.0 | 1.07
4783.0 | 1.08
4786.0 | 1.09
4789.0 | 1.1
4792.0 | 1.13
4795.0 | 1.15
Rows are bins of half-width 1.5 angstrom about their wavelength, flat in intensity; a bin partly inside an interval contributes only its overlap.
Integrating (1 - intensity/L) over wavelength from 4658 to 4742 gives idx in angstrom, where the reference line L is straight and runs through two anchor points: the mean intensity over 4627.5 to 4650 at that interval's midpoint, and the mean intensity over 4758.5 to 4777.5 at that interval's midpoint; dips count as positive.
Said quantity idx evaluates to 0.84 angstrom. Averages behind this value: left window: 1.11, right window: 1.06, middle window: 1.07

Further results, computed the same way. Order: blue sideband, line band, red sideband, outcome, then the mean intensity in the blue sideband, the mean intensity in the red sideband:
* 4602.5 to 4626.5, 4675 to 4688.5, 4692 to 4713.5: -0.8 angstrom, 1.12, 1.05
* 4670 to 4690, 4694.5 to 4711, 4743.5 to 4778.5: 0.8 angstrom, 1.11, 1.06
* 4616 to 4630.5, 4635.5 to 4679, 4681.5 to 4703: 0.4 angstrom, 1.12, 1.09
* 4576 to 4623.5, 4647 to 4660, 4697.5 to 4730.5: 0.0 angstrom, 1.14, 1.05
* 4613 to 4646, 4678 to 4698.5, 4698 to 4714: -0.8 angstrom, 1.12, 1.05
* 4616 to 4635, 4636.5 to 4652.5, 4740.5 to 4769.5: 0.1 angstrom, 1.12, 1.05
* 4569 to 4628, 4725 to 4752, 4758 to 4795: 0.8 angstrom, 1.15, 1.08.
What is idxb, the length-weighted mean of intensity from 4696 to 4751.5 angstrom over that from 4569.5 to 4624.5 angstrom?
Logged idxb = 0.9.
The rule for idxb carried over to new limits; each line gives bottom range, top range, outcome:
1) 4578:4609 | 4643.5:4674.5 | 0.95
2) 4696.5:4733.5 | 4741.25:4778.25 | 1.00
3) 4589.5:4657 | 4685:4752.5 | 0.95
